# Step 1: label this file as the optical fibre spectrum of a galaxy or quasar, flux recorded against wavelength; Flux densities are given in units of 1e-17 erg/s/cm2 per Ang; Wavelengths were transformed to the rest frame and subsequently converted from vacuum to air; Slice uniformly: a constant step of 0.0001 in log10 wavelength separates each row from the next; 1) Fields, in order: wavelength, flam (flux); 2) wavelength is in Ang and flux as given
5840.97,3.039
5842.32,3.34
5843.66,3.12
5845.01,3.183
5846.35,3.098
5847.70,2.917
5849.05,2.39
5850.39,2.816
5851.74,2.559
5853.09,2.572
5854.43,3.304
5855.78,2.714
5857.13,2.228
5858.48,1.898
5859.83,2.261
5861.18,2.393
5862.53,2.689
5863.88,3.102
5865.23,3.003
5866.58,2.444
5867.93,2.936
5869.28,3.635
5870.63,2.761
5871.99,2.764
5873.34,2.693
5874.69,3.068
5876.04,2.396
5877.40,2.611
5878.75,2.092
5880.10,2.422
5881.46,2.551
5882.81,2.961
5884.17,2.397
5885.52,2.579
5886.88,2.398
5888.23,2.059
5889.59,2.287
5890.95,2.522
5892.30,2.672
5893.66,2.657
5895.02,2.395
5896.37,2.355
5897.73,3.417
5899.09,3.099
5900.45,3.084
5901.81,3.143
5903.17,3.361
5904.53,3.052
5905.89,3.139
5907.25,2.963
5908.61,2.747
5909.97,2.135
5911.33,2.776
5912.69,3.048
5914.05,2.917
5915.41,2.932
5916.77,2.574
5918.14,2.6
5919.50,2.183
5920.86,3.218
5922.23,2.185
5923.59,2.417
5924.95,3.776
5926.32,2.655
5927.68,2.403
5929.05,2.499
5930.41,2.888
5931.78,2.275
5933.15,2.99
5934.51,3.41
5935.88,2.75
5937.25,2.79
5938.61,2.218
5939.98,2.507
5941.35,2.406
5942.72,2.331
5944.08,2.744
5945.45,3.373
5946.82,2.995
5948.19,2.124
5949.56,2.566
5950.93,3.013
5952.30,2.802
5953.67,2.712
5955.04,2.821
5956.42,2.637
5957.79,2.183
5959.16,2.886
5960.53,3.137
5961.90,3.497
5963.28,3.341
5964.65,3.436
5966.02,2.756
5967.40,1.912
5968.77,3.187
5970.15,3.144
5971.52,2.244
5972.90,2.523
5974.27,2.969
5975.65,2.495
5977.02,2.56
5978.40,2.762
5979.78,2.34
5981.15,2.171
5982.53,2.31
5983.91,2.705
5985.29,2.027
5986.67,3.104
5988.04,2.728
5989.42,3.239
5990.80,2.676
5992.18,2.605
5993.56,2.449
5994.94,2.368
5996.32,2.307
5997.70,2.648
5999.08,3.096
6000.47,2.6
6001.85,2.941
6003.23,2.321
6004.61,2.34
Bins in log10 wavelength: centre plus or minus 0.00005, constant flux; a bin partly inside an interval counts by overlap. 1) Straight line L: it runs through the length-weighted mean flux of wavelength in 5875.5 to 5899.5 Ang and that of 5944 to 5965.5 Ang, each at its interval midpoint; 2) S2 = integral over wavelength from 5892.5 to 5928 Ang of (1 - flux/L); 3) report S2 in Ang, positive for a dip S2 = -2.1 Ang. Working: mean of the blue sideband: 2.54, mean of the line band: 2.82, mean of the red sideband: 2.89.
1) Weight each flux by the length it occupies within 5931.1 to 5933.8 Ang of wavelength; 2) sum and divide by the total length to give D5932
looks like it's 2.62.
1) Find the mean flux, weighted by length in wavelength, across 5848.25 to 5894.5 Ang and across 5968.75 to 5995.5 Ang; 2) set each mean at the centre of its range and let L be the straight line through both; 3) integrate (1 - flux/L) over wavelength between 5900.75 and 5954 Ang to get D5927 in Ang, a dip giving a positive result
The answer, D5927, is -3.0 Ang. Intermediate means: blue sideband 2.61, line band 2.76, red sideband 2.62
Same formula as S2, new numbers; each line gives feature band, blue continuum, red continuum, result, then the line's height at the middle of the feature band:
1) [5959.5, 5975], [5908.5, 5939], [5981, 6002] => -1.52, 2.66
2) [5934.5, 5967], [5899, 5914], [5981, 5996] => -0.44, 2.76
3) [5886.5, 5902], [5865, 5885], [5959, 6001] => 0.26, 2.71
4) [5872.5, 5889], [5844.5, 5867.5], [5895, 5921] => 1.47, 2.77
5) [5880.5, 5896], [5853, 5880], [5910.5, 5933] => 1.13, 2.69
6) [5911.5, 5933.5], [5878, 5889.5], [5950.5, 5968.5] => -0.60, 2.65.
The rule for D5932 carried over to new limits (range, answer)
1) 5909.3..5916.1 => 2.77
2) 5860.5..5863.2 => 2.54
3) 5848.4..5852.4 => 2.59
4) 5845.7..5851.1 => 2.8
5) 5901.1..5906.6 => 3.17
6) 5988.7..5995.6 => 2.67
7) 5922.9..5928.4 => 2.81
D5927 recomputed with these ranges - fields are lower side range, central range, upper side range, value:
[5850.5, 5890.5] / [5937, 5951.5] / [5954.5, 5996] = 0.2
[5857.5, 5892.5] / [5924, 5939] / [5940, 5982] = -0.6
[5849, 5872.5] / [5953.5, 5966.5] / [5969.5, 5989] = -1.7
